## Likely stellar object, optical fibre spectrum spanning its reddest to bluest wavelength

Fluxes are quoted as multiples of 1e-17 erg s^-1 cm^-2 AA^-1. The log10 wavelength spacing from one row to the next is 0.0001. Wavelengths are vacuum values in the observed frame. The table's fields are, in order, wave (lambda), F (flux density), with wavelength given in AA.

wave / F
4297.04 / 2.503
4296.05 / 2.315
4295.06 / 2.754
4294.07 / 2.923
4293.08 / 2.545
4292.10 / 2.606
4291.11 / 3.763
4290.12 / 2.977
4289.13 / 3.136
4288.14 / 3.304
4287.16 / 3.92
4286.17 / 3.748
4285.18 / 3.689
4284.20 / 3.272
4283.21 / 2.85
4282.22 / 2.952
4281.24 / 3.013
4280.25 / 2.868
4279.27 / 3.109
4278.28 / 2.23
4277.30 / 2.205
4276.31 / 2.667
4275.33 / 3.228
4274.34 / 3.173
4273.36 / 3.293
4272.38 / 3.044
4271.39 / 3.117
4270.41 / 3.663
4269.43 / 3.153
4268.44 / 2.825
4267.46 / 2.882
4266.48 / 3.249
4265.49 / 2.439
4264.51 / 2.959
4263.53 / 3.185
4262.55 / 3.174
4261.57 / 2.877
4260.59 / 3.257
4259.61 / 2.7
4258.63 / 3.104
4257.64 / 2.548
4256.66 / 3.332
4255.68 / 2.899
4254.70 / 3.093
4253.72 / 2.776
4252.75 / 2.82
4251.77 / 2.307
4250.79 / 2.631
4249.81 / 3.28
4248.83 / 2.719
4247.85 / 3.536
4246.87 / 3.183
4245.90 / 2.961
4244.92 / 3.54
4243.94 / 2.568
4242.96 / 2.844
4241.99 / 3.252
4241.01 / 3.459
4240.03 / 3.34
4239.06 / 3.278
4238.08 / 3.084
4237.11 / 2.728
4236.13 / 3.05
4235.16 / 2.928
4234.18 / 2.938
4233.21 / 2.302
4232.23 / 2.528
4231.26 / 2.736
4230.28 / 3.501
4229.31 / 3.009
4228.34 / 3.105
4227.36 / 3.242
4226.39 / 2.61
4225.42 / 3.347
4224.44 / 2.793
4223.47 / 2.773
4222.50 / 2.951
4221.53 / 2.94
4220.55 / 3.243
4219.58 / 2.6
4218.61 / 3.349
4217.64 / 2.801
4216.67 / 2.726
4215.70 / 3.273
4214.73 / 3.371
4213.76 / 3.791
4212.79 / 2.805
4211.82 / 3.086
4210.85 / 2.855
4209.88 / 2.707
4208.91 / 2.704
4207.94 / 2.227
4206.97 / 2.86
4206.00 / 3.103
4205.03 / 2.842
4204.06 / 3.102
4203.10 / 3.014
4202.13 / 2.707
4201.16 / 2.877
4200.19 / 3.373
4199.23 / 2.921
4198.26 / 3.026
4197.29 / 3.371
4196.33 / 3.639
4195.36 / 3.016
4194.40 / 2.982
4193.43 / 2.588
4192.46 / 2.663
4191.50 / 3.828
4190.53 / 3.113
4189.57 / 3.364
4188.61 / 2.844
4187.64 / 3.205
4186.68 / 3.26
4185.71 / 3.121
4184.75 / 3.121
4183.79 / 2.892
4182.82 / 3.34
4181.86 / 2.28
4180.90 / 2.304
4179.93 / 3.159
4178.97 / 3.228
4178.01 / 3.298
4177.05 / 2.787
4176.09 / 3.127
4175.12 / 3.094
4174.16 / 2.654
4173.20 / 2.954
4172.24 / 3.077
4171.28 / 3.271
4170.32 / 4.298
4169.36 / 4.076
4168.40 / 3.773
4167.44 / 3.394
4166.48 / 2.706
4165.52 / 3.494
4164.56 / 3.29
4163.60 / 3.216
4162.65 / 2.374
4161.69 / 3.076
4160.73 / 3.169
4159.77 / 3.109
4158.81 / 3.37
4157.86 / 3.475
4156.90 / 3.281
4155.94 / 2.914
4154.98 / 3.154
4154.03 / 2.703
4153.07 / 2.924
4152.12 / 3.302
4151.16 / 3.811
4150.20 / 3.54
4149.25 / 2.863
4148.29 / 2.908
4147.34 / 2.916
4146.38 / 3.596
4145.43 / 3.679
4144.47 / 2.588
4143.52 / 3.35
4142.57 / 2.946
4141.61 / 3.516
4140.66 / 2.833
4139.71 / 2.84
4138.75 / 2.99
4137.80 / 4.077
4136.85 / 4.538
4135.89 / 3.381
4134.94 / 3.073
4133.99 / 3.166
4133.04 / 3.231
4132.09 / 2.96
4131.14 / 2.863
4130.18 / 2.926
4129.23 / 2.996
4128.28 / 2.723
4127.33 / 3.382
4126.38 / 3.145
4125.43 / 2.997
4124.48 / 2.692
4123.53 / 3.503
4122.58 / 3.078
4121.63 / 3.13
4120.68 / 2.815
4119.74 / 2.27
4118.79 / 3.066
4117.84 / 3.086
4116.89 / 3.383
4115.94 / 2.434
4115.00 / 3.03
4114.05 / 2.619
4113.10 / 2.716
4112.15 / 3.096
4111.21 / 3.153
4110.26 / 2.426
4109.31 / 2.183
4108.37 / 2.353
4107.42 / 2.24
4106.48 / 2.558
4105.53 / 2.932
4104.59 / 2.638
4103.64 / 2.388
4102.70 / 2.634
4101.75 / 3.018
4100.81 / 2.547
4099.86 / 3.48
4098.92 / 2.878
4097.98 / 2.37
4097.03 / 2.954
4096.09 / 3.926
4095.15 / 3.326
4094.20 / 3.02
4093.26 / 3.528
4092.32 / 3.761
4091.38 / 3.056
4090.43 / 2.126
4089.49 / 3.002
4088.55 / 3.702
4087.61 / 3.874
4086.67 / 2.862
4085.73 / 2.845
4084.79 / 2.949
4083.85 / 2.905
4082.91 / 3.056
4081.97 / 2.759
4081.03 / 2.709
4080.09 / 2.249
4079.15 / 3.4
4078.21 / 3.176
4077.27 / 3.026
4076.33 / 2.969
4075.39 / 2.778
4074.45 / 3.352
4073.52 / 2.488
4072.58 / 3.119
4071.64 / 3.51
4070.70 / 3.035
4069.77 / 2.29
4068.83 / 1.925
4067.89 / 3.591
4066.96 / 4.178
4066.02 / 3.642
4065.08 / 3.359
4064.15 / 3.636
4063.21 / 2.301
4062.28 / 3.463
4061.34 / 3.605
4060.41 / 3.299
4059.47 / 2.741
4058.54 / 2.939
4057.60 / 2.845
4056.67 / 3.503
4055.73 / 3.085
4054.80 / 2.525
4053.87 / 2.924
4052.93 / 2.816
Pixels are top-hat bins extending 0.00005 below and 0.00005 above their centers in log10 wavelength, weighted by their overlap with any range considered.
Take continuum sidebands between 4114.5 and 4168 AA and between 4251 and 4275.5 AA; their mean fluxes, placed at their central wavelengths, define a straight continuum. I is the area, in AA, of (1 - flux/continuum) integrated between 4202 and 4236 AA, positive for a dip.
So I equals 1.15 AA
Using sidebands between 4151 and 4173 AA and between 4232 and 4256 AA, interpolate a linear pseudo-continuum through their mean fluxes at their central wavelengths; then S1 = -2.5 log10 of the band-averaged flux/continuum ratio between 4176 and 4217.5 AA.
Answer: 0.04 mag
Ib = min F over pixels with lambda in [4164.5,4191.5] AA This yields 2.28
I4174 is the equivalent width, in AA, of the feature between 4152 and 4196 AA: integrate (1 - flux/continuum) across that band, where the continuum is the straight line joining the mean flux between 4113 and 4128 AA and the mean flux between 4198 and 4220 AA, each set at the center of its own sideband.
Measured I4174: -2.4 AA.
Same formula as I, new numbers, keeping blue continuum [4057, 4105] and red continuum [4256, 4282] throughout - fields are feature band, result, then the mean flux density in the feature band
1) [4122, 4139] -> -1.03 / 3.21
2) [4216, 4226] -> 0.12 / 2.96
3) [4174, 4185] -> 0.23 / 2.94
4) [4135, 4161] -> -1.97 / 3.25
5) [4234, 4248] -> -0.58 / 3.11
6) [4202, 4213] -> 0.58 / 2.84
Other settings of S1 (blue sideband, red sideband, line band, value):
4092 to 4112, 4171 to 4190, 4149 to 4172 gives -0.10 mag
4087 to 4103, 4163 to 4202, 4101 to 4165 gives 0.04 mag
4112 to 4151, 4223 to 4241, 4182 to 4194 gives -0.02 mag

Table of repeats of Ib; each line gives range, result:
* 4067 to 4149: 1.925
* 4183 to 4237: 2.227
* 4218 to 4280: 2.205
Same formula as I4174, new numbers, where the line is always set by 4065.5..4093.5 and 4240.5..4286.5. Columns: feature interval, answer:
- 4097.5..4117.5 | 2.2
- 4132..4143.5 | -1.0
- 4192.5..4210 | 0.5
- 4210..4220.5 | -0.1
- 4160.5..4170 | -0.8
